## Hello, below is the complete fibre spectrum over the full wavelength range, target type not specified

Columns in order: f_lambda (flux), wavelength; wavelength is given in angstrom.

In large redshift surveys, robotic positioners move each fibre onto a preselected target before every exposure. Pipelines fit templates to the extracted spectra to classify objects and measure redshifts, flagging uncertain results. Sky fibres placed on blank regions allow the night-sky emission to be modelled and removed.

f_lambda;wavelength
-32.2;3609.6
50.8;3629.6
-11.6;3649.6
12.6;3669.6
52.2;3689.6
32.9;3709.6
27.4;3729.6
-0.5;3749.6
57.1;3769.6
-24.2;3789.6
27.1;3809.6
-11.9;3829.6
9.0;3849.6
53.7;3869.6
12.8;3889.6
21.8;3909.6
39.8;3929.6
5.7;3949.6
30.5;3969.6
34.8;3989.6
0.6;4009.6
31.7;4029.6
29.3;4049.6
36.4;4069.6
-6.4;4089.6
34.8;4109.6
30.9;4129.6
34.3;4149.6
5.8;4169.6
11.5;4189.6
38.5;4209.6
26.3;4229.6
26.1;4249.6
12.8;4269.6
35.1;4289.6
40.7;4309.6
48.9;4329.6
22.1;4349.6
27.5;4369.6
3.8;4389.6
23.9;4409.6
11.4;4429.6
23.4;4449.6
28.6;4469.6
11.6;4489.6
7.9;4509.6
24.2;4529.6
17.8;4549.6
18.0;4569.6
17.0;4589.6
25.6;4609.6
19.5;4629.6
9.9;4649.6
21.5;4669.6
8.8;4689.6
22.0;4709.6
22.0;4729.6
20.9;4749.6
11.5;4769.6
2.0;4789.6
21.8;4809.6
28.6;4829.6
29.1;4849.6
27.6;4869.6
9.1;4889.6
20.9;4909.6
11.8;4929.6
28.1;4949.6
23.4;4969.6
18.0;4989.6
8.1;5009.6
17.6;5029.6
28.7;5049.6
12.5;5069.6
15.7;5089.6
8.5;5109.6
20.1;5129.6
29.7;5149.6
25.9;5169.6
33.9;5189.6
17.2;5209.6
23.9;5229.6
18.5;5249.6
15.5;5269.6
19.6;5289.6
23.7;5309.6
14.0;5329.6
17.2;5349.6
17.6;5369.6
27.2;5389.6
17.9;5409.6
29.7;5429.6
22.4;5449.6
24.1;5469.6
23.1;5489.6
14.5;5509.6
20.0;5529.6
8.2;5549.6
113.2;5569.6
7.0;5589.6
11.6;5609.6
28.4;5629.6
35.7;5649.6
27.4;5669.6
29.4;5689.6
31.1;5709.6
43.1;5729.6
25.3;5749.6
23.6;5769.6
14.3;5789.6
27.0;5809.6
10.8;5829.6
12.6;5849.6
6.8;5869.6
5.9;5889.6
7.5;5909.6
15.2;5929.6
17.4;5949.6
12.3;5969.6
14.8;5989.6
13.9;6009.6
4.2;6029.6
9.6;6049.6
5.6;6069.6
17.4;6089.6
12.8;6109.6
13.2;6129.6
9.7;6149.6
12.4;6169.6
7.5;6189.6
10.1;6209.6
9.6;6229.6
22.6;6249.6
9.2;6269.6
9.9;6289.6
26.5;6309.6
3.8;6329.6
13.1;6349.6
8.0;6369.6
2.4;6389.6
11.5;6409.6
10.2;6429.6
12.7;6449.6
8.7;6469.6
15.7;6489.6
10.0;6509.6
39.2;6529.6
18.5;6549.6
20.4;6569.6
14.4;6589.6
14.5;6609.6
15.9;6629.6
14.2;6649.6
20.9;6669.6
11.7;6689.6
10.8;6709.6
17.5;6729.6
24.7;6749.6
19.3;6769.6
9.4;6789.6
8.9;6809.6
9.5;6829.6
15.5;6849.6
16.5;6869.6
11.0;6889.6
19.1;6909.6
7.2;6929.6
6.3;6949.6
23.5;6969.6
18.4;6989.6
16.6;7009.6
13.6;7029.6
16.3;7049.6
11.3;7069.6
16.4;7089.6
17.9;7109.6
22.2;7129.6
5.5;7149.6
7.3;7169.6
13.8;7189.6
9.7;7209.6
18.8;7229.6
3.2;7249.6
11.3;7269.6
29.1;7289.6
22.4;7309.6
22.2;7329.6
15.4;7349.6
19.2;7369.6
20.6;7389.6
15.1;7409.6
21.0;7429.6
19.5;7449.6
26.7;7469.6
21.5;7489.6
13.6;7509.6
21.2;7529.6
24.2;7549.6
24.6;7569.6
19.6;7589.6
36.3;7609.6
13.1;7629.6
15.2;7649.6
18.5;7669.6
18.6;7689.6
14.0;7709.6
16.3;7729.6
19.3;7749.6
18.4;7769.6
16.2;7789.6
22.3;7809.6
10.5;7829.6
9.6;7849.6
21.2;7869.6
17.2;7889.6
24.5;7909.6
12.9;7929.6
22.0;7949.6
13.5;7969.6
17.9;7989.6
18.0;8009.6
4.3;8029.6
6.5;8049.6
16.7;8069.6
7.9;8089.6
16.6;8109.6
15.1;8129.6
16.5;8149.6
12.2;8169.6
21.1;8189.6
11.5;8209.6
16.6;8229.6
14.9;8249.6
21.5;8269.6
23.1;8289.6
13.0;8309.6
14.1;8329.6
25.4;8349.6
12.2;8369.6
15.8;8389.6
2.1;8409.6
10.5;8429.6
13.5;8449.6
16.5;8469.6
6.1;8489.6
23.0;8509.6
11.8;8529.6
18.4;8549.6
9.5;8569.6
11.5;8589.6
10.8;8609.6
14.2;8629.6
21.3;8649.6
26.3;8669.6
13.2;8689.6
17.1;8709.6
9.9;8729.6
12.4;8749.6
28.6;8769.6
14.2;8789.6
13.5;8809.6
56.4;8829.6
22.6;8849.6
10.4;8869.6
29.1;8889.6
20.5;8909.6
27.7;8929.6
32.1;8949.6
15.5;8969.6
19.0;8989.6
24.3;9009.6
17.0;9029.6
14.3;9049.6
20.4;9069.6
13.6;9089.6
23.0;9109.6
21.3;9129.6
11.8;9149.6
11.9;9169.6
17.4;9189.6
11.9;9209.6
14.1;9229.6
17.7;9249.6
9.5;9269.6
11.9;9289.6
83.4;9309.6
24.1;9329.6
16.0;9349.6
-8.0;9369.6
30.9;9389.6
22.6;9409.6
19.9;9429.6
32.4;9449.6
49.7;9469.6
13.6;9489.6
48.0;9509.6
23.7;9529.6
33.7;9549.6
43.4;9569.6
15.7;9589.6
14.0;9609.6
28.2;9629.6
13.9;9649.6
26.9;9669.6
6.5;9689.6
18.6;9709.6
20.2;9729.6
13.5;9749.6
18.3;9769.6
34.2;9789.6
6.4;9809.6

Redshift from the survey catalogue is 0.749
